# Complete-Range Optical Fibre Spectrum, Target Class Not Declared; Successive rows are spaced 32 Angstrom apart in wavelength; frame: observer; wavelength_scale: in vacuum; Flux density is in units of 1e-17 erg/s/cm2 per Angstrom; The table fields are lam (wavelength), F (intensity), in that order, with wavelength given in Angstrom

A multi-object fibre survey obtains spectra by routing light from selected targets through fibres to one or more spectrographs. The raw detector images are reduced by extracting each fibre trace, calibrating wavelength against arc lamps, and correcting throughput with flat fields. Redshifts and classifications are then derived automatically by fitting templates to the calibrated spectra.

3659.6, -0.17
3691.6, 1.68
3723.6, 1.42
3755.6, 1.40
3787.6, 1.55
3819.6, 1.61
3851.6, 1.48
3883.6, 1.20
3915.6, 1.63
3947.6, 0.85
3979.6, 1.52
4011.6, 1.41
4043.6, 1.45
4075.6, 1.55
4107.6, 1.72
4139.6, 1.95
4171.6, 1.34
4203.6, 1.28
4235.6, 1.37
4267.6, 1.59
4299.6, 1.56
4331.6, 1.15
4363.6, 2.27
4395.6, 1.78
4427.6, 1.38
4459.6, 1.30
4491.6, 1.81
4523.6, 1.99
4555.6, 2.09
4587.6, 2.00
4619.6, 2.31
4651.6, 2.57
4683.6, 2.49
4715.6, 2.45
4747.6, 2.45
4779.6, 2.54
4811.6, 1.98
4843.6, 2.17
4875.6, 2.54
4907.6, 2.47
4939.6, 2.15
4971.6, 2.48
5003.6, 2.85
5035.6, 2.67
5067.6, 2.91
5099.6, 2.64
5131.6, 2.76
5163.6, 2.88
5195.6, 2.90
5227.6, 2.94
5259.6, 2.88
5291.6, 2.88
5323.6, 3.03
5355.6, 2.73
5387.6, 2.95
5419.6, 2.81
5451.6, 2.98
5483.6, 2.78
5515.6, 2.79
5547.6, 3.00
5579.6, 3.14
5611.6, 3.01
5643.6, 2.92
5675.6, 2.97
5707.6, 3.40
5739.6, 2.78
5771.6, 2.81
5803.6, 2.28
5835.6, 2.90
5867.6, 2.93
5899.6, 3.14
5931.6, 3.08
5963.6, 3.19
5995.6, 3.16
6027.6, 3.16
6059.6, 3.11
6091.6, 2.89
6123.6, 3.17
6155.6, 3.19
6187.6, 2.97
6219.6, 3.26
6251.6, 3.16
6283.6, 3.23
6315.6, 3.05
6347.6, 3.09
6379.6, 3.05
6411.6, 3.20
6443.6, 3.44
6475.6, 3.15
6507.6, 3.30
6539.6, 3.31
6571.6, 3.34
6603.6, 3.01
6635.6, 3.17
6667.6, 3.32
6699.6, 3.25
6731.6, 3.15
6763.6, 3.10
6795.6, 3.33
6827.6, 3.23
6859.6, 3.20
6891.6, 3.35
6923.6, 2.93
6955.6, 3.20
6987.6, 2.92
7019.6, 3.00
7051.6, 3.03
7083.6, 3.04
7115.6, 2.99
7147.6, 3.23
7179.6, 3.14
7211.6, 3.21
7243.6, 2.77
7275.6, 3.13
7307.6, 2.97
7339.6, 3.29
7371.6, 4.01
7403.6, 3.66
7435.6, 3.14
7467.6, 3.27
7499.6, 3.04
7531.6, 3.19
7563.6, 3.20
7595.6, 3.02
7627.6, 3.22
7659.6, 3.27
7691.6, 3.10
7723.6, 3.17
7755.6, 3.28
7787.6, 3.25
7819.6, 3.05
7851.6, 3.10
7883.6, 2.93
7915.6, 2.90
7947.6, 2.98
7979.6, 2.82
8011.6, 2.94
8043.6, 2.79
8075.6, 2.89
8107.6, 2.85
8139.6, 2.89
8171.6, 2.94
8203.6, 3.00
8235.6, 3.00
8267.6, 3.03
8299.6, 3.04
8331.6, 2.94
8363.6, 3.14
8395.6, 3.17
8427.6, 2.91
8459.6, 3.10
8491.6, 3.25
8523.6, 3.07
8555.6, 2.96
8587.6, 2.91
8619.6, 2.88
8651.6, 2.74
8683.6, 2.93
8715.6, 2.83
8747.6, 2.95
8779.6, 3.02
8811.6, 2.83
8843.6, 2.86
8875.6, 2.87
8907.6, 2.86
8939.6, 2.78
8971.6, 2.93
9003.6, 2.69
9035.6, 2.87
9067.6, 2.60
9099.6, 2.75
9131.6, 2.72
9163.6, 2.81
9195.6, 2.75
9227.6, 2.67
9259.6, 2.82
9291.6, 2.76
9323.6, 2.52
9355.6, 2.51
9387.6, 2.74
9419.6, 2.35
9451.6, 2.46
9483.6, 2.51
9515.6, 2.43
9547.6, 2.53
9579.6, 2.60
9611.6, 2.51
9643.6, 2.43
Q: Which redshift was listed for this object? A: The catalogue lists 0.123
